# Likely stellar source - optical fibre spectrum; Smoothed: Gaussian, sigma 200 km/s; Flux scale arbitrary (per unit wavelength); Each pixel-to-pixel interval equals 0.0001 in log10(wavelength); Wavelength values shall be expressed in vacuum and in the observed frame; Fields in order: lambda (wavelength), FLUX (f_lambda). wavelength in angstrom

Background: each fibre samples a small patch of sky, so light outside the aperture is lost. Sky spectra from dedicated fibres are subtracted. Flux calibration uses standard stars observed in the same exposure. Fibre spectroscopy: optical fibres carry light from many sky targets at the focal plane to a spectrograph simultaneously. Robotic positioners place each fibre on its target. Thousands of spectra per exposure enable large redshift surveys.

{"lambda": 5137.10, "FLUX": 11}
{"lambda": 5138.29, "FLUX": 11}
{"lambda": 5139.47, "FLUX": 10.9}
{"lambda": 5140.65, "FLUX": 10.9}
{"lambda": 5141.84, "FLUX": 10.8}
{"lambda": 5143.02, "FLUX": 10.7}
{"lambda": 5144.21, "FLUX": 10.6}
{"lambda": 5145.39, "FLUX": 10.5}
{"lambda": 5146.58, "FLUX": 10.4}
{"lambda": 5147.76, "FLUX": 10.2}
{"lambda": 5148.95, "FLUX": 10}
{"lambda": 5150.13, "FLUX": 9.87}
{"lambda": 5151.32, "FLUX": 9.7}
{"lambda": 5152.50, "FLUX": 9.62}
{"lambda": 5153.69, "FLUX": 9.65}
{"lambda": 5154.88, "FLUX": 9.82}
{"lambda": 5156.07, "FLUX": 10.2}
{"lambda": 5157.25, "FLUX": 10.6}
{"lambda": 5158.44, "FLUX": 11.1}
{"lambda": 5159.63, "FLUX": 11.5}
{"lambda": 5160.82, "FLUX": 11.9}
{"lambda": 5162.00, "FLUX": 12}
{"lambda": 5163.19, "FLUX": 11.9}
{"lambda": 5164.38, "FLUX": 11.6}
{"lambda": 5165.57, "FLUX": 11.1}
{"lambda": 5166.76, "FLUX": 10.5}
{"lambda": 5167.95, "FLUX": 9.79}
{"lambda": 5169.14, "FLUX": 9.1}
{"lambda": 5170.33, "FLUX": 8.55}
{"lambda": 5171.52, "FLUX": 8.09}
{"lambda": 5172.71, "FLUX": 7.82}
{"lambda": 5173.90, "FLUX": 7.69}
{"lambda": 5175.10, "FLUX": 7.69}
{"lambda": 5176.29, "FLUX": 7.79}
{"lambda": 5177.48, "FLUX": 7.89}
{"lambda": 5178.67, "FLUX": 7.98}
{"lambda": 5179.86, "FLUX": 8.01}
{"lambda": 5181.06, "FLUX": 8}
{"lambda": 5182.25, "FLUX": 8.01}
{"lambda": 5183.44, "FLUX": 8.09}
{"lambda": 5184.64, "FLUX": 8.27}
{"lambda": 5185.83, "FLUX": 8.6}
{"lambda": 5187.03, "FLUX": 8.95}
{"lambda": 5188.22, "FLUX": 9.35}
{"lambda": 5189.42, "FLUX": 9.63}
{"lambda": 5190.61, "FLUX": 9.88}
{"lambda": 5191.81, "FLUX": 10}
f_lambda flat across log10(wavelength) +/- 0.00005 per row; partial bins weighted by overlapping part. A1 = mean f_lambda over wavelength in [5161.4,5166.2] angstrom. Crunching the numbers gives 11.7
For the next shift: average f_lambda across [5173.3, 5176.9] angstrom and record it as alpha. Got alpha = 7.72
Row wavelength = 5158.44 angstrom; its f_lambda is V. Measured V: 11.1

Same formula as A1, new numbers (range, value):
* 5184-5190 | 8.94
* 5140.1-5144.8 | 10.7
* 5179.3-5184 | 8.03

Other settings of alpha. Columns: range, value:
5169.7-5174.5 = 8.04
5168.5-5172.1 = 8.6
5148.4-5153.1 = 9.8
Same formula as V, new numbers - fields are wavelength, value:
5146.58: 10.4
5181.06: 8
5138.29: 11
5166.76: 10.5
